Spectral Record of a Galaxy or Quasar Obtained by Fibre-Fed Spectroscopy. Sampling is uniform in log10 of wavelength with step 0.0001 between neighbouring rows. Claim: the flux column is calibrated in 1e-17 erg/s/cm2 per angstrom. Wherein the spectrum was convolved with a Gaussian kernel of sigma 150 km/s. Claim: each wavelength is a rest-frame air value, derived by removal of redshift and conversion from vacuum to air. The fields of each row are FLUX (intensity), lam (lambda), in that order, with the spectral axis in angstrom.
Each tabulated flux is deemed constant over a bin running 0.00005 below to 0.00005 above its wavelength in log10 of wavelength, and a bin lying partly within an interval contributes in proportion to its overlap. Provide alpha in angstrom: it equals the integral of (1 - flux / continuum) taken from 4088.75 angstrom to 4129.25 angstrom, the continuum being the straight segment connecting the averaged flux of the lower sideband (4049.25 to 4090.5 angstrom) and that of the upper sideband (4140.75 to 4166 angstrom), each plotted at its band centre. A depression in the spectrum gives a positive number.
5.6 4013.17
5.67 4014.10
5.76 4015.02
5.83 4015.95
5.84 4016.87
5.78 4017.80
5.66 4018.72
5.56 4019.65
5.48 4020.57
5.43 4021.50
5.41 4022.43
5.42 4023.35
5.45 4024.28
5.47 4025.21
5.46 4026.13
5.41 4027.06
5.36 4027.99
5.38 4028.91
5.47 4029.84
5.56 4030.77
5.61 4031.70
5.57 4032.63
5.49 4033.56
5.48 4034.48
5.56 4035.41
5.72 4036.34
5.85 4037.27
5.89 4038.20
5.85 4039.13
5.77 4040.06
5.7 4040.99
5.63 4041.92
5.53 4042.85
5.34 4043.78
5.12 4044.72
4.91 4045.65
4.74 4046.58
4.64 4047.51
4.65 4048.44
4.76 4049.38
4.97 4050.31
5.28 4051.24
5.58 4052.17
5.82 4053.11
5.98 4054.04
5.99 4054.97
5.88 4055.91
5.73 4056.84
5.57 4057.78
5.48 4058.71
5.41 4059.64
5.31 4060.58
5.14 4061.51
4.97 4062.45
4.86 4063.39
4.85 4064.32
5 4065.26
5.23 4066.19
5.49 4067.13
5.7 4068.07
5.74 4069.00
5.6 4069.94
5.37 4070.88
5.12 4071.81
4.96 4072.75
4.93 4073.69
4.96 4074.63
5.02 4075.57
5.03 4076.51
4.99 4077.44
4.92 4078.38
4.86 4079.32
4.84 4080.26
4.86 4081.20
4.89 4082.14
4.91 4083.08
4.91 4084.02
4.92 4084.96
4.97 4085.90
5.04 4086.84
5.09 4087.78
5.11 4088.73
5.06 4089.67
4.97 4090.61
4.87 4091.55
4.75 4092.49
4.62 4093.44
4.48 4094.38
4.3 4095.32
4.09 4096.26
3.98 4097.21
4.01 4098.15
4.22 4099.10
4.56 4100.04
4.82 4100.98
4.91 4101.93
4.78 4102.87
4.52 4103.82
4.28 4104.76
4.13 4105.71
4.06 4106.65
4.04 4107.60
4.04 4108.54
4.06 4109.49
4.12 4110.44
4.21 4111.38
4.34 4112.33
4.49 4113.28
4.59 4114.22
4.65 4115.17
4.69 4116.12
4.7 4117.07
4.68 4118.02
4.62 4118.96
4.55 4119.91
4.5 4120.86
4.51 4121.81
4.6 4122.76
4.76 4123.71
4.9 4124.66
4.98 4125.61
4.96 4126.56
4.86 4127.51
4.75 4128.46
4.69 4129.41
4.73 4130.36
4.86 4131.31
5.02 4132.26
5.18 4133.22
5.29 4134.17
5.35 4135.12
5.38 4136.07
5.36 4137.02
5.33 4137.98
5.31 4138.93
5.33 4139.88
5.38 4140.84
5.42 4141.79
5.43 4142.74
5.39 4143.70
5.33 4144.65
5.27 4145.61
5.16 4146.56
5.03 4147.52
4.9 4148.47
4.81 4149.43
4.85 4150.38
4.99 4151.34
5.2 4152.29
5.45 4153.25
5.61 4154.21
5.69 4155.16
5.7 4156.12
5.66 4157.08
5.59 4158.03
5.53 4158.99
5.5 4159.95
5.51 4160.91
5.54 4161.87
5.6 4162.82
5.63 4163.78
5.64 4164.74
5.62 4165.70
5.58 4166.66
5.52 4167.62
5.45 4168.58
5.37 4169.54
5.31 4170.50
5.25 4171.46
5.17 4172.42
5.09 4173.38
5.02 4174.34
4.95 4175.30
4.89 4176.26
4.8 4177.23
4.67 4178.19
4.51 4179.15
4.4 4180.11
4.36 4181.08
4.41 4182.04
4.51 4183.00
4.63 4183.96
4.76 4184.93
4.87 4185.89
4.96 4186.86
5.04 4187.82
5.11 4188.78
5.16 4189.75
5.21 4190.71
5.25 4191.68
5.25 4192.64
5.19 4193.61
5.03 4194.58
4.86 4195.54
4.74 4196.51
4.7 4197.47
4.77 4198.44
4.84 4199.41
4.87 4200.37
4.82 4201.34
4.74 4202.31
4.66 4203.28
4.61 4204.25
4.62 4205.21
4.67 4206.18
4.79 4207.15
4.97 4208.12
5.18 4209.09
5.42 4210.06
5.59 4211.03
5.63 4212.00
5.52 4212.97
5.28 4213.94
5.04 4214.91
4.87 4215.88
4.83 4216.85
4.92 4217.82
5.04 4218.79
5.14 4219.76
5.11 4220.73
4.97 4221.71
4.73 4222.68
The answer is 5.8 angstrom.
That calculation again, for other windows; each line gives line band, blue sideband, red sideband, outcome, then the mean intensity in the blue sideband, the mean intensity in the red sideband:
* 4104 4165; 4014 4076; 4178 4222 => 1.8 angstrom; 5.42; 4.93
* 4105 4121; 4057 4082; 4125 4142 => 2.4 angstrom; 5.17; 5.12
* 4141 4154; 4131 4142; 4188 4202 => 0.1 angstrom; 5.27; 4.98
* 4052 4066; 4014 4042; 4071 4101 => -0.7 angstrom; 5.6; 4.79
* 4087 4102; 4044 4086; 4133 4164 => 1.8 angstrom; 5.18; 5.36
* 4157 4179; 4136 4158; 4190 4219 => -0.5 angstrom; 5.31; 5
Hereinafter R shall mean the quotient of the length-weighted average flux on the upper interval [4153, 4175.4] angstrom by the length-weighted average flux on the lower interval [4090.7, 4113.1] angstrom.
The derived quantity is 1.25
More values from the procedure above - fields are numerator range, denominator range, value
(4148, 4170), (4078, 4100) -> 1.15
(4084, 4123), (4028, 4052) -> 0.84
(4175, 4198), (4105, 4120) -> 1.11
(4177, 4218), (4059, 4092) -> 0.97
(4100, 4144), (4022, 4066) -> 0.88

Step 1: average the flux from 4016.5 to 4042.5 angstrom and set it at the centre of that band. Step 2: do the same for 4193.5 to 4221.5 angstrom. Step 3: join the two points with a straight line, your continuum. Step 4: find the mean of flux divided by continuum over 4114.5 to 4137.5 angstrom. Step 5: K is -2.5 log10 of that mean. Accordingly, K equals 0.09 mag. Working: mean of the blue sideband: 5.58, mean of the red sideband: 4.98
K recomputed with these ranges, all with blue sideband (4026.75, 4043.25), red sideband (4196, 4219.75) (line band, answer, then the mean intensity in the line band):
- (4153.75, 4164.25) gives -0.091 mag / 5.6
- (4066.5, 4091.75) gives 0.075 mag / 5.08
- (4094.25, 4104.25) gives 0.210 mag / 4.42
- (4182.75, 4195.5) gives 0.007 mag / 5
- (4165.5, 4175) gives -0.045 mag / 5.32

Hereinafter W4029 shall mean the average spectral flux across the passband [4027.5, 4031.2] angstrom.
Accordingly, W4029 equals 5.44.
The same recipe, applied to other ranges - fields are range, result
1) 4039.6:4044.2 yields 5.6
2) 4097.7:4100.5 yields 4.26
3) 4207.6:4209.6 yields 5.07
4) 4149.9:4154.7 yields 5.23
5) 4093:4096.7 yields 4.38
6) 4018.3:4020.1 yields 5.59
